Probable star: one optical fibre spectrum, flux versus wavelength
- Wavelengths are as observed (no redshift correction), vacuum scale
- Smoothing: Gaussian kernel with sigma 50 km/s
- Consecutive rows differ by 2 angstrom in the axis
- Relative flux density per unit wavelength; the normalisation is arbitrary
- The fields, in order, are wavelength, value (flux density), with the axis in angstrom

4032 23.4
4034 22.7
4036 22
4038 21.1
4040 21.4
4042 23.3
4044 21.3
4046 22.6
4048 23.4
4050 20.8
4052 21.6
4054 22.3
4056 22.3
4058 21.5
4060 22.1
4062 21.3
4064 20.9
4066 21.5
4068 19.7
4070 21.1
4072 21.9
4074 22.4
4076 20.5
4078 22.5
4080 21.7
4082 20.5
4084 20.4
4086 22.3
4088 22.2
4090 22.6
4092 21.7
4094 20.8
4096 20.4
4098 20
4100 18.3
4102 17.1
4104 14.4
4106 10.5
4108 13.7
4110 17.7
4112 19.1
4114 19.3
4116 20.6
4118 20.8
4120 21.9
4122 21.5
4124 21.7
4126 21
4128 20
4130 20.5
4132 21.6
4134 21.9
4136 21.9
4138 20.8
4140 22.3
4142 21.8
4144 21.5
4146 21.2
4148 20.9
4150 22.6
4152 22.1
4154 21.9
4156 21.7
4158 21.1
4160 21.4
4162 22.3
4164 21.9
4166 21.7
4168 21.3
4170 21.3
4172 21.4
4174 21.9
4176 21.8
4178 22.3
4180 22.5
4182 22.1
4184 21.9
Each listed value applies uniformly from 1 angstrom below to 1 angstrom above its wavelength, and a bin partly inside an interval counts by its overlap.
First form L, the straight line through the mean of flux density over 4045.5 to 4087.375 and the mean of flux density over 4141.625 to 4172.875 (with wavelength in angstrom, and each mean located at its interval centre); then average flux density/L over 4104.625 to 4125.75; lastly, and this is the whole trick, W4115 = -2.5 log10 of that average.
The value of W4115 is 0.158 mag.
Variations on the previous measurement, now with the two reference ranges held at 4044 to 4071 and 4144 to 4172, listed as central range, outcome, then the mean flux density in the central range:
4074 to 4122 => 0.11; 19.6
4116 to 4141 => 0.02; 21.3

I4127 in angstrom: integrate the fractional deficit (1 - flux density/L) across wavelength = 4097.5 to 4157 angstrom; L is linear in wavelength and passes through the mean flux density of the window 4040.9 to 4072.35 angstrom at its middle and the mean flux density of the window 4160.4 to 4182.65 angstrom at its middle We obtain 4.9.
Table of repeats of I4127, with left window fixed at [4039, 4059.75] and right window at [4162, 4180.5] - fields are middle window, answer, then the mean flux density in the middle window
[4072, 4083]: 0.2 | 21.6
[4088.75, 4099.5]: 0.5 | 21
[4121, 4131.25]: 0.4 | 21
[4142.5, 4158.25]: 0.1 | 21.7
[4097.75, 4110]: 3.6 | 15.6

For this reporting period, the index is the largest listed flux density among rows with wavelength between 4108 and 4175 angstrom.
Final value 22.6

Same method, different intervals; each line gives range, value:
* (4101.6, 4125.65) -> 21.9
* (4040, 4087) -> 23.4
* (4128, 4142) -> 22.3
